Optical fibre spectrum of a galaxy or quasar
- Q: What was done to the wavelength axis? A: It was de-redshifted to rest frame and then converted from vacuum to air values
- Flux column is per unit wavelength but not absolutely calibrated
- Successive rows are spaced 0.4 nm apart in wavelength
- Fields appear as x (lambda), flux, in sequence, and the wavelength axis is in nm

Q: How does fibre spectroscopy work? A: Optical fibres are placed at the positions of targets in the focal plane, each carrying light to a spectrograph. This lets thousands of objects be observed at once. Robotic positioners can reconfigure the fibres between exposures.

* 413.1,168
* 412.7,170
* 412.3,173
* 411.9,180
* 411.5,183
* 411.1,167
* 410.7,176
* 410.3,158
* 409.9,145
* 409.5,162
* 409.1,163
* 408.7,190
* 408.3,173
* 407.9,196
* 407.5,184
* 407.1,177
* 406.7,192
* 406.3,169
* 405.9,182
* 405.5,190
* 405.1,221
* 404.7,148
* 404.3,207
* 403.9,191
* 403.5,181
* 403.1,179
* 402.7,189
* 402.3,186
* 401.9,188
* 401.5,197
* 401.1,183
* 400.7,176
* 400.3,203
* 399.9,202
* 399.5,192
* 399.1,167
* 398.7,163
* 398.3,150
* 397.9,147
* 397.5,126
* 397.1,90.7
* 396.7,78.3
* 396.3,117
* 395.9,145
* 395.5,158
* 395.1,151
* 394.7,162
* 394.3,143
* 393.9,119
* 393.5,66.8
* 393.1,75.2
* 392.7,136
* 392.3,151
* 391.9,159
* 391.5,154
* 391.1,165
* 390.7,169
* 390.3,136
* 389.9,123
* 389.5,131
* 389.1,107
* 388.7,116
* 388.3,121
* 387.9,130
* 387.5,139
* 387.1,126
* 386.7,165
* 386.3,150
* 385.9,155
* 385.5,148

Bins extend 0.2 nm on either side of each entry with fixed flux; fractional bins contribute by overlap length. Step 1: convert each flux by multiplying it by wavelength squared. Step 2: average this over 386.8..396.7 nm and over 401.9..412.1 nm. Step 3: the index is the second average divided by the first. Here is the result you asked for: 1.46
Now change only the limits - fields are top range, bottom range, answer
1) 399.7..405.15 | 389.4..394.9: 1.47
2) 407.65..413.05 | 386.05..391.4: 1.40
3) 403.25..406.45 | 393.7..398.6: 1.46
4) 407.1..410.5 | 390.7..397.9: 1.41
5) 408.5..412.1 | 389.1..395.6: 1.36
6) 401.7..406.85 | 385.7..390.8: 1.49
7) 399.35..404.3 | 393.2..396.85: 1.56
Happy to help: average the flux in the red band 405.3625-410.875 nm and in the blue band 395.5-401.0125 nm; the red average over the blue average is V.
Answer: 1.16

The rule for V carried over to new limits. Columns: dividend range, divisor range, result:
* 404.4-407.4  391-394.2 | 1.44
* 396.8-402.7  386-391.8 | 1.21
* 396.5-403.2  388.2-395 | 1.26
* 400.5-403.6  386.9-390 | 1.49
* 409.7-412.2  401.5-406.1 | 0.90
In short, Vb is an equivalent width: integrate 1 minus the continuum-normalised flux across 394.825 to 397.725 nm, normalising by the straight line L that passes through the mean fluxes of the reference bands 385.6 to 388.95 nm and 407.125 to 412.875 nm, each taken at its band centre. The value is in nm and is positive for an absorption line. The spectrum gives 0.507 nm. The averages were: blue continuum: 138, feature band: 125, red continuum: 173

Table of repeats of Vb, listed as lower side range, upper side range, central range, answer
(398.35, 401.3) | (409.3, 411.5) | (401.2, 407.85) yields -0.49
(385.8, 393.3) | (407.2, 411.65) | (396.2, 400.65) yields 0.09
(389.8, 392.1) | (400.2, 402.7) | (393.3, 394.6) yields 0.39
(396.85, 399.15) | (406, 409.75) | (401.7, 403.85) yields -0.38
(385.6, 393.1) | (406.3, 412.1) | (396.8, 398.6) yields 0.31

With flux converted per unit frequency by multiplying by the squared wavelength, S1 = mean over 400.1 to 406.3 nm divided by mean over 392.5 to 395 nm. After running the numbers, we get 1.7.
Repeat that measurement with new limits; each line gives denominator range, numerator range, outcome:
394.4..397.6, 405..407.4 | 1.53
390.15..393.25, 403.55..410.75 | 1.34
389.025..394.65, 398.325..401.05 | 1.43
